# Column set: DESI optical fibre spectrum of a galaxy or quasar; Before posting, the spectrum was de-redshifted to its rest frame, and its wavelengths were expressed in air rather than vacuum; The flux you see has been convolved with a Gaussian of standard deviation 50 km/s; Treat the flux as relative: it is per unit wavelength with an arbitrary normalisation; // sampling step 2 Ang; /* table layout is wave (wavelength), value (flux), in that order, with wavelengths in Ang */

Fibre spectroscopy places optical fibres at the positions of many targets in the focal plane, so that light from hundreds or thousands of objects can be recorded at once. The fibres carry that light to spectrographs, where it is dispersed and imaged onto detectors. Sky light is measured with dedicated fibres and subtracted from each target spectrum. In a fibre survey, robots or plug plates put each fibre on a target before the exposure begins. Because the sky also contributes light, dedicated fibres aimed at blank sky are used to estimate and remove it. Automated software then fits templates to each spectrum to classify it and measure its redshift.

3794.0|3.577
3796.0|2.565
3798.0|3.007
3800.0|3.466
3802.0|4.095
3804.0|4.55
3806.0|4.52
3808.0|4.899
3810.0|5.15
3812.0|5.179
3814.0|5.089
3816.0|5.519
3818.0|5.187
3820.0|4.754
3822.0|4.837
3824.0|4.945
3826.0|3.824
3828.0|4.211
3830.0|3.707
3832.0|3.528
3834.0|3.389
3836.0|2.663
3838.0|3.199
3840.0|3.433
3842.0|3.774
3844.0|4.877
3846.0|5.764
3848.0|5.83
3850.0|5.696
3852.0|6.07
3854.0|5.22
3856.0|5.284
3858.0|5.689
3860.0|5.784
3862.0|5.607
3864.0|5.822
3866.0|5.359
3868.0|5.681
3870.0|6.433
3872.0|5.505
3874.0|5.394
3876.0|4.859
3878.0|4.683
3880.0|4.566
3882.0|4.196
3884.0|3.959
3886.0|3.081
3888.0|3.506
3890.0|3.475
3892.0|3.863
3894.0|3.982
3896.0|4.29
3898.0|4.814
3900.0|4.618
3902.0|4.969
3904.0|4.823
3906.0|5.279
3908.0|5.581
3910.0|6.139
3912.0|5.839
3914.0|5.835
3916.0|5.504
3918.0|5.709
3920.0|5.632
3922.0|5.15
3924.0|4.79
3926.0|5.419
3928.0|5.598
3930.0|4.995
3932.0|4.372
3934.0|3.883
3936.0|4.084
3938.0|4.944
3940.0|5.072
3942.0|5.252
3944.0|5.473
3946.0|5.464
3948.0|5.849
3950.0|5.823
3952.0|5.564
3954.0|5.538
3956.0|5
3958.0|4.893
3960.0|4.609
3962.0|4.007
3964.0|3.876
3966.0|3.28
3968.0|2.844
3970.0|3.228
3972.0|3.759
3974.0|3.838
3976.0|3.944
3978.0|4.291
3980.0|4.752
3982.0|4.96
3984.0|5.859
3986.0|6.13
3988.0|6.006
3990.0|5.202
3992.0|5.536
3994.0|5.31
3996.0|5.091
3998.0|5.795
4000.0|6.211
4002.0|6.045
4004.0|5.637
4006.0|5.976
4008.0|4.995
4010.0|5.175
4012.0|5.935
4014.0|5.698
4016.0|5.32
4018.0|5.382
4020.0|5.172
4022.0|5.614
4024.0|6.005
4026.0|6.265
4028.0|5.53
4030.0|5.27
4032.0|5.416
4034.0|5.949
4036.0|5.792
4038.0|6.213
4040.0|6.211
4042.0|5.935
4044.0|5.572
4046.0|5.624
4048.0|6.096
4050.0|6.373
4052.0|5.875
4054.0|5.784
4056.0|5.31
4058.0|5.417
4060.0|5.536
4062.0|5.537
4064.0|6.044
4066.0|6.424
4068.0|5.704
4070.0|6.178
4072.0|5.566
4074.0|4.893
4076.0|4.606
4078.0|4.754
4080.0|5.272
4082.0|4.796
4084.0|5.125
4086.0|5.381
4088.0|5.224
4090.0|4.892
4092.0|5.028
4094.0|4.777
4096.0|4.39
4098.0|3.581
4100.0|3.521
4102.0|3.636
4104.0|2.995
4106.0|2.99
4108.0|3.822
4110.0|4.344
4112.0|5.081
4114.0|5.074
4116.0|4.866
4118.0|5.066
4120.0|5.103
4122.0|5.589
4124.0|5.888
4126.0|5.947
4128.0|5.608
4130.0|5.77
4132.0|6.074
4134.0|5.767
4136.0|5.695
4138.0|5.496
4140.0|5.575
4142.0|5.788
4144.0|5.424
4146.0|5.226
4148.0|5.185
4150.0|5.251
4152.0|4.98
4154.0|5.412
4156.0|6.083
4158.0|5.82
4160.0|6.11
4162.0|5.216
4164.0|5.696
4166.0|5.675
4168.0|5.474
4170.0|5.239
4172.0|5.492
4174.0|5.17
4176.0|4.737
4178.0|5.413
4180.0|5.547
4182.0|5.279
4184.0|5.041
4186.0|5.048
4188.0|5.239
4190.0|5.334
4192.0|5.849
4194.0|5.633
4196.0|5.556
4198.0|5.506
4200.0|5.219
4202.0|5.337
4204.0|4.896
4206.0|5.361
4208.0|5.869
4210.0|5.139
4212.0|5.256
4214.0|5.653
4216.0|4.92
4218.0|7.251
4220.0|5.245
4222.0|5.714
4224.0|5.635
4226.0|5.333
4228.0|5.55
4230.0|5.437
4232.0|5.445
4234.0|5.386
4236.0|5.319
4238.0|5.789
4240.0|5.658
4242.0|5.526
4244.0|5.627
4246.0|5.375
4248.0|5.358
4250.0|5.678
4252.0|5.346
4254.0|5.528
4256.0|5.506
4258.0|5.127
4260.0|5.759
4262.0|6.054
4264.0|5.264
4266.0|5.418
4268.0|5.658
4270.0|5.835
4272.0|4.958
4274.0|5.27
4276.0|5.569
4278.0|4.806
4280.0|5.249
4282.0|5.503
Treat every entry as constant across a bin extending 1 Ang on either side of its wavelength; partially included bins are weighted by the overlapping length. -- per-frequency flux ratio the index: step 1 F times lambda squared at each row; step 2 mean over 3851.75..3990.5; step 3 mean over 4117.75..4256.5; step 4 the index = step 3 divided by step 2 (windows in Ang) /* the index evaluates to 1.27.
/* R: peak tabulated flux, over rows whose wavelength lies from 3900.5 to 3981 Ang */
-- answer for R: 6.139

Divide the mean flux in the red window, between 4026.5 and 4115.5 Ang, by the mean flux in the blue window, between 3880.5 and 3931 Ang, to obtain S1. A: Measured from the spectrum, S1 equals 1.07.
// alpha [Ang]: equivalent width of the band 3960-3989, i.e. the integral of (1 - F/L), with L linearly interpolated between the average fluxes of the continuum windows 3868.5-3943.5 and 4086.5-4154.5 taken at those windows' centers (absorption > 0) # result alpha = 3.3 Ang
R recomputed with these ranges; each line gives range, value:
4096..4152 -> 6.074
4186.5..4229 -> 7.251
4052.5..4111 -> 6.424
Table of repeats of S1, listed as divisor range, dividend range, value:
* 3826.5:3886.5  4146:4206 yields 1.13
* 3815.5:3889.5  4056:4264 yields 1.12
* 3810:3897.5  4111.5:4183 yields 1.16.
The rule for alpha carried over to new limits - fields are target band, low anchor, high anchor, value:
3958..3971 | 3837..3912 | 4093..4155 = 3.14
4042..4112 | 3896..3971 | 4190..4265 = 2.39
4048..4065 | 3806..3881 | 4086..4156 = -2.68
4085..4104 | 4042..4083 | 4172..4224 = 3.86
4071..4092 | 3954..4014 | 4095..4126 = -2.27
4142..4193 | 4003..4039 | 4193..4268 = 1.28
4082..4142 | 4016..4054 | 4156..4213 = 7.15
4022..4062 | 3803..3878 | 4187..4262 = -4.40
